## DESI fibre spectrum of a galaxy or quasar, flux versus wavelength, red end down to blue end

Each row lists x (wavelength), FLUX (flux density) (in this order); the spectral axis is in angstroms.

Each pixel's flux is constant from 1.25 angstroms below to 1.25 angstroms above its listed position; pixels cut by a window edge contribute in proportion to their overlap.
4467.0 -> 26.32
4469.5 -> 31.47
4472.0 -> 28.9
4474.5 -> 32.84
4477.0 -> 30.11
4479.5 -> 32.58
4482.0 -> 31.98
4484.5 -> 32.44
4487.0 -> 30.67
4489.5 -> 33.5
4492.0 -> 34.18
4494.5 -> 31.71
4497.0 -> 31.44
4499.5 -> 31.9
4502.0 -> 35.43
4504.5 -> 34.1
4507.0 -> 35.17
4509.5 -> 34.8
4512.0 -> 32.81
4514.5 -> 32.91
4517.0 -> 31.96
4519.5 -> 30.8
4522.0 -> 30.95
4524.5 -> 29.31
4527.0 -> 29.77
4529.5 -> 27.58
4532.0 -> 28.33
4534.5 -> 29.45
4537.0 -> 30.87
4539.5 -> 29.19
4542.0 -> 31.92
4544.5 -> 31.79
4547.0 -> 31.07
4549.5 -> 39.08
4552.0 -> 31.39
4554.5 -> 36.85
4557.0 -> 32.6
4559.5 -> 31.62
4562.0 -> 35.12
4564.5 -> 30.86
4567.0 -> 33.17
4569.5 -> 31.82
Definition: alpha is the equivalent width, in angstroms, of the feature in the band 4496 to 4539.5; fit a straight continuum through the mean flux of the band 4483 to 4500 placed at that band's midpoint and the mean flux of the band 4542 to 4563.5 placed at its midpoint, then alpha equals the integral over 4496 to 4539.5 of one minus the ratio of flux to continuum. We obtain 1.7 angstroms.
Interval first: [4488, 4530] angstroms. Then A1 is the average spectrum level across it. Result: 32.3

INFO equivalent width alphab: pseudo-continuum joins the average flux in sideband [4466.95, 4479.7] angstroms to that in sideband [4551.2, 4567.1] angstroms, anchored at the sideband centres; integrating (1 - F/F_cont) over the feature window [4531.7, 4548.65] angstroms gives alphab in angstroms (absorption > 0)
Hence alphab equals 0.98 angstroms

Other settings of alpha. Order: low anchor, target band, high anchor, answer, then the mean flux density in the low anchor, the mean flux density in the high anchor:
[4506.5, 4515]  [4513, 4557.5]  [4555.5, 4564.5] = 2.6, 33.9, 32.9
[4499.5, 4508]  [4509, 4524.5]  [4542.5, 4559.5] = 1.0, 34.5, 33.6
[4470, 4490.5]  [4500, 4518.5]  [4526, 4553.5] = -1.4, 31.6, 31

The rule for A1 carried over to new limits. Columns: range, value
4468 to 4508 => 32.3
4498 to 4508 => 34.1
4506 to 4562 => 31.9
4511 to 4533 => 30.5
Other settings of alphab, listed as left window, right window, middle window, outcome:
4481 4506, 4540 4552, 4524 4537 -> 1.5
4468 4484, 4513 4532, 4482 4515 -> -2.4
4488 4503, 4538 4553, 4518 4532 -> 1.3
